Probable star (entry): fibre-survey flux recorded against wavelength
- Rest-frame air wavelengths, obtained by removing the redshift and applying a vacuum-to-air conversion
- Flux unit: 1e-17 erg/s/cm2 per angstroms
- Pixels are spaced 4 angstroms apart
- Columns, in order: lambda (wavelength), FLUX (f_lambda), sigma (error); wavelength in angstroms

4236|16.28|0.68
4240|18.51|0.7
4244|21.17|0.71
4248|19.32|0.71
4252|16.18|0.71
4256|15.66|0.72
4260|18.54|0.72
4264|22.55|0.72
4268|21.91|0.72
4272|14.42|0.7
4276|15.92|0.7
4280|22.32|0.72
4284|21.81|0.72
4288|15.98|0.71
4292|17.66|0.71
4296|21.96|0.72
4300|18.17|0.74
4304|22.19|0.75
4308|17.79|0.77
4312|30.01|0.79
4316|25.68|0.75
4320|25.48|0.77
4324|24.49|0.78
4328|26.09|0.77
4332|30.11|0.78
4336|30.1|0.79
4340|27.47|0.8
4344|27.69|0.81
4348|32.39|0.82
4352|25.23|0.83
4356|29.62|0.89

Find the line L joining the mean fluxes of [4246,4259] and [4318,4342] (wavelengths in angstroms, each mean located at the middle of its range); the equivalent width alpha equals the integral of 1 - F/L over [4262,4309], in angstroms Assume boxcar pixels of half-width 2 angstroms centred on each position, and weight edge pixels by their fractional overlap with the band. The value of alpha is 4.18 angstroms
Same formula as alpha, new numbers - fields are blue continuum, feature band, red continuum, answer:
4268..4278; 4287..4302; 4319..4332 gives 1.3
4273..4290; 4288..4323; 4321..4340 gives 1.7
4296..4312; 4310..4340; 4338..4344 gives -3.3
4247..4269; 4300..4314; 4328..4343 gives 1.4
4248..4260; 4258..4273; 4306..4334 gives -1.0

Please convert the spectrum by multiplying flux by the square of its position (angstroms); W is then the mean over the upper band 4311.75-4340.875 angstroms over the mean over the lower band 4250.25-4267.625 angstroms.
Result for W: 1.5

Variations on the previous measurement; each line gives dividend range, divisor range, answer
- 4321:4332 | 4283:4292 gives 1.46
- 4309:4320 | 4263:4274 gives 1.40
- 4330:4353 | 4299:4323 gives 1.25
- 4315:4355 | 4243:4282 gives 1.52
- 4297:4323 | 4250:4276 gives 1.32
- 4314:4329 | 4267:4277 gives 1.52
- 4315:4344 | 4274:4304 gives 1.43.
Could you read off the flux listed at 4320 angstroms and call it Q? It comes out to 25.48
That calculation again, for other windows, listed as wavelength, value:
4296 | 21.96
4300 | 18.17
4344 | 27.69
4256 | 15.66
